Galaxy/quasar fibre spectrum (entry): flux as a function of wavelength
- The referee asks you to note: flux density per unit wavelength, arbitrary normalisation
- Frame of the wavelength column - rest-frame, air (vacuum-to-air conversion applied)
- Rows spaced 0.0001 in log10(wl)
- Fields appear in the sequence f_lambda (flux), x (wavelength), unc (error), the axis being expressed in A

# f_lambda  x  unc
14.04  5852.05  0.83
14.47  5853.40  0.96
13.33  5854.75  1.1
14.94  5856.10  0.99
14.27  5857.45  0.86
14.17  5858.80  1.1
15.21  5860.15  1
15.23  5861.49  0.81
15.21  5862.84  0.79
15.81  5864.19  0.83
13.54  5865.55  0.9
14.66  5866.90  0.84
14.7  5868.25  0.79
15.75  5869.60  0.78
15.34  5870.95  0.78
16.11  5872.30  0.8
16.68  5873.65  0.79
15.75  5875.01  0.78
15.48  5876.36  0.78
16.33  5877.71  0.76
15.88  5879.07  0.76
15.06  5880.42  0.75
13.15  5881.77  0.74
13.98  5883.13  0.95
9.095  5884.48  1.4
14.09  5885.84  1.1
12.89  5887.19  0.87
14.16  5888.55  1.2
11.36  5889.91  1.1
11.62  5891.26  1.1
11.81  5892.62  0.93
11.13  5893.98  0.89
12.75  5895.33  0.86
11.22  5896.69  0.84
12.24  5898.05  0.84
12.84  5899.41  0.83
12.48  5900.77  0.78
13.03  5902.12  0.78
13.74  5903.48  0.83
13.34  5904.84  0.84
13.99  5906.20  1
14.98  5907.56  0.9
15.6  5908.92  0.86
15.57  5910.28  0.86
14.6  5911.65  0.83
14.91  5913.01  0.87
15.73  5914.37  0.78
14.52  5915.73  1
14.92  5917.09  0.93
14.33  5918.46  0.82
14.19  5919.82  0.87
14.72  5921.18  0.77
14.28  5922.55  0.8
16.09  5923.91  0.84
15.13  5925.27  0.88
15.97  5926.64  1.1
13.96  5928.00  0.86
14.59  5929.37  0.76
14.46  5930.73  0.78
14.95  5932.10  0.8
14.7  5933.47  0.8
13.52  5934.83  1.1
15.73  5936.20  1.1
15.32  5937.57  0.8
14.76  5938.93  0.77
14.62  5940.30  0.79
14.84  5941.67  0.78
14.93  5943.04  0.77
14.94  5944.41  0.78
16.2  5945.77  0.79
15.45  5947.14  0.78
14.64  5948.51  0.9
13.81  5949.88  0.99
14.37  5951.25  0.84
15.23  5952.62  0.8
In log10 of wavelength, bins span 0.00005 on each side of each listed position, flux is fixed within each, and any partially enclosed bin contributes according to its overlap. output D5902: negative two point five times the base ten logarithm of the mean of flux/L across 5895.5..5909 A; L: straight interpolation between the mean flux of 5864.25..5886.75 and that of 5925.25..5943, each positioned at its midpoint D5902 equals 0.12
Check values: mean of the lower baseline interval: 14.7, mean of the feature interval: 13.2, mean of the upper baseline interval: 14.8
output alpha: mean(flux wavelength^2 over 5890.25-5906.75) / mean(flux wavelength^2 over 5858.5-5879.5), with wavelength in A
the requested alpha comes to 0.82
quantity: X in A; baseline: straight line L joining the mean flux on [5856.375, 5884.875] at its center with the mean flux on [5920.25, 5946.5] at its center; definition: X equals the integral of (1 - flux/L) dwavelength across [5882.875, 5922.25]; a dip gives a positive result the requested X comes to 3.9 A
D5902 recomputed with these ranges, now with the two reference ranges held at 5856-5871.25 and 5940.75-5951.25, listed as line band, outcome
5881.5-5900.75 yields 0.21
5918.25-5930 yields 0.01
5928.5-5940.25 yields 0.01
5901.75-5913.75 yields 0.03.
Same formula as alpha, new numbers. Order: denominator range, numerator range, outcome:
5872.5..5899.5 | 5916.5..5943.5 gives 1.12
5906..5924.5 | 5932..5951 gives 1.01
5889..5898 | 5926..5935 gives 1.26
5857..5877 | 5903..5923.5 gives 0.98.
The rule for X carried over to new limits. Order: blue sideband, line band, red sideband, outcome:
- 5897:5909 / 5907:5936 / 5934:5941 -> -1.5 A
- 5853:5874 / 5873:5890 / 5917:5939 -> 0.8 A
